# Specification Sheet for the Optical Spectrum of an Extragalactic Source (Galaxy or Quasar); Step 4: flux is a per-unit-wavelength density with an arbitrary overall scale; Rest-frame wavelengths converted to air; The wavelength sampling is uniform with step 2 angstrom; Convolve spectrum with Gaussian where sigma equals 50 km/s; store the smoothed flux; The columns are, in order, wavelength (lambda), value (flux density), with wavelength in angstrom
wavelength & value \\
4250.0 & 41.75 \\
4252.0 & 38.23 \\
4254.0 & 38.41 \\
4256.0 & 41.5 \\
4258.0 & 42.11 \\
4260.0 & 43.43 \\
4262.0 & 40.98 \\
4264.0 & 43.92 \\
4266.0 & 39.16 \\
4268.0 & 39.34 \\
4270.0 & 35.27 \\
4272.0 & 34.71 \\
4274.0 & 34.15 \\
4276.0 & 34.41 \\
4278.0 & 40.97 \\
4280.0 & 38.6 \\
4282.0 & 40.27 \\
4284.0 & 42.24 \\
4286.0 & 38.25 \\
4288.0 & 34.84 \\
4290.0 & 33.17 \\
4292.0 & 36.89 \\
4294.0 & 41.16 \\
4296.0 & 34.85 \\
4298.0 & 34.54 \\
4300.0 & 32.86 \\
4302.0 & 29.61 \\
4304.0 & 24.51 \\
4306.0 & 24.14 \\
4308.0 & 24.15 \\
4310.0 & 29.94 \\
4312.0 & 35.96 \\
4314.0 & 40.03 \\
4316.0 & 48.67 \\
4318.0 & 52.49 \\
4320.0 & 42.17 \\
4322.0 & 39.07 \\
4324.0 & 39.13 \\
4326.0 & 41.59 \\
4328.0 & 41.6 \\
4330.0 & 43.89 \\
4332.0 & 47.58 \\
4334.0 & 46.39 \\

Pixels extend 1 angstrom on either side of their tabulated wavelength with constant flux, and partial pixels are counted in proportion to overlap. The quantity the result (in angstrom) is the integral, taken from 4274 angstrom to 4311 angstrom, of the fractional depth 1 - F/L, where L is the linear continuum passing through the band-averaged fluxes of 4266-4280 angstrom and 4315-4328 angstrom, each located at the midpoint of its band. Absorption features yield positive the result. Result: 4.8 angstrom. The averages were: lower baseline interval 36.8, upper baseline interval 43.7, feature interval 34.2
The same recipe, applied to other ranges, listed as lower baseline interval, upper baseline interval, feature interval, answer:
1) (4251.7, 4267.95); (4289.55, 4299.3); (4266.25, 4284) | 0.57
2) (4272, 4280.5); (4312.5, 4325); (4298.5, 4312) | 4.18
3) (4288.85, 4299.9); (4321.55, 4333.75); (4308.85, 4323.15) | -0.26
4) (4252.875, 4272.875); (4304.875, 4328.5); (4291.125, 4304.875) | 1.85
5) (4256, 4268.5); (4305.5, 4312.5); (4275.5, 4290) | -1.03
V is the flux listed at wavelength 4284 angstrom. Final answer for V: 42.24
